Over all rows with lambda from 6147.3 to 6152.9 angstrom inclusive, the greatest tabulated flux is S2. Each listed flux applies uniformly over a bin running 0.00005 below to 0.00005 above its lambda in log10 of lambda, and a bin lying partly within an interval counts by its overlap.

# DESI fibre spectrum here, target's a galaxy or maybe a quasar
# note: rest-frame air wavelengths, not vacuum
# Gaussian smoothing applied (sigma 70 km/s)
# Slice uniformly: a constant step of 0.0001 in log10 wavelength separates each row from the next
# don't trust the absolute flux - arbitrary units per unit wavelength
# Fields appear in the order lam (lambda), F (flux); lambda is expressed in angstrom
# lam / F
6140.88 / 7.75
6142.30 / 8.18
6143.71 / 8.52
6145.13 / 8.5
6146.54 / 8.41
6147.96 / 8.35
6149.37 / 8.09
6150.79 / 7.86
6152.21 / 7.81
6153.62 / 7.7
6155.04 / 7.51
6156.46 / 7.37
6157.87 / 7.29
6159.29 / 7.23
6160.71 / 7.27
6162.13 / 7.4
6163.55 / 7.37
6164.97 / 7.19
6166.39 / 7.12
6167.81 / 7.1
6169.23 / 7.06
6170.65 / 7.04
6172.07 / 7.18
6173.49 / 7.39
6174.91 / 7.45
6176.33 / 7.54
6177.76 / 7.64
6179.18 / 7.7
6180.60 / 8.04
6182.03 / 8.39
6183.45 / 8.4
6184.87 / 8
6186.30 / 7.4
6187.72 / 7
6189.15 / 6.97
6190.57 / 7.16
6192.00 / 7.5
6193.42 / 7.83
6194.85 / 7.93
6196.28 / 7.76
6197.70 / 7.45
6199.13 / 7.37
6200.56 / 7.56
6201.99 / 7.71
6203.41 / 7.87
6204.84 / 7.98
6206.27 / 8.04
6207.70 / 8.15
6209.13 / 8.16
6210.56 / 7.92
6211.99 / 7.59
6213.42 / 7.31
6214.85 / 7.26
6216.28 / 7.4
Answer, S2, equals 8.35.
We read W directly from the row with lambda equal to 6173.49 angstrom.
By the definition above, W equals 7.39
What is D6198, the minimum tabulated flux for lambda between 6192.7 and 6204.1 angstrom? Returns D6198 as 7.37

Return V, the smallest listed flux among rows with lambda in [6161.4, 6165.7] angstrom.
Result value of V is 7.19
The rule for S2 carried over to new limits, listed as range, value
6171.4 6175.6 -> 7.45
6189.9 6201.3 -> 7.93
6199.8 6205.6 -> 7.98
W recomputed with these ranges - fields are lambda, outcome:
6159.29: 7.23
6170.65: 7.04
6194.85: 7.93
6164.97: 7.19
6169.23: 7.06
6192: 7.5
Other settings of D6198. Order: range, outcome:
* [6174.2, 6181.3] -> 7.45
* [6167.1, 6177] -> 7.04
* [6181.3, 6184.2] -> 8.39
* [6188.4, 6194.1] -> 6.97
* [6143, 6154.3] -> 7.7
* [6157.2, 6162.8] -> 7.23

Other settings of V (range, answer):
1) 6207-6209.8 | 8.15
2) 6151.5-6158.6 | 7.29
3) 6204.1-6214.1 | 7.31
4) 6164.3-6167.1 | 7.12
